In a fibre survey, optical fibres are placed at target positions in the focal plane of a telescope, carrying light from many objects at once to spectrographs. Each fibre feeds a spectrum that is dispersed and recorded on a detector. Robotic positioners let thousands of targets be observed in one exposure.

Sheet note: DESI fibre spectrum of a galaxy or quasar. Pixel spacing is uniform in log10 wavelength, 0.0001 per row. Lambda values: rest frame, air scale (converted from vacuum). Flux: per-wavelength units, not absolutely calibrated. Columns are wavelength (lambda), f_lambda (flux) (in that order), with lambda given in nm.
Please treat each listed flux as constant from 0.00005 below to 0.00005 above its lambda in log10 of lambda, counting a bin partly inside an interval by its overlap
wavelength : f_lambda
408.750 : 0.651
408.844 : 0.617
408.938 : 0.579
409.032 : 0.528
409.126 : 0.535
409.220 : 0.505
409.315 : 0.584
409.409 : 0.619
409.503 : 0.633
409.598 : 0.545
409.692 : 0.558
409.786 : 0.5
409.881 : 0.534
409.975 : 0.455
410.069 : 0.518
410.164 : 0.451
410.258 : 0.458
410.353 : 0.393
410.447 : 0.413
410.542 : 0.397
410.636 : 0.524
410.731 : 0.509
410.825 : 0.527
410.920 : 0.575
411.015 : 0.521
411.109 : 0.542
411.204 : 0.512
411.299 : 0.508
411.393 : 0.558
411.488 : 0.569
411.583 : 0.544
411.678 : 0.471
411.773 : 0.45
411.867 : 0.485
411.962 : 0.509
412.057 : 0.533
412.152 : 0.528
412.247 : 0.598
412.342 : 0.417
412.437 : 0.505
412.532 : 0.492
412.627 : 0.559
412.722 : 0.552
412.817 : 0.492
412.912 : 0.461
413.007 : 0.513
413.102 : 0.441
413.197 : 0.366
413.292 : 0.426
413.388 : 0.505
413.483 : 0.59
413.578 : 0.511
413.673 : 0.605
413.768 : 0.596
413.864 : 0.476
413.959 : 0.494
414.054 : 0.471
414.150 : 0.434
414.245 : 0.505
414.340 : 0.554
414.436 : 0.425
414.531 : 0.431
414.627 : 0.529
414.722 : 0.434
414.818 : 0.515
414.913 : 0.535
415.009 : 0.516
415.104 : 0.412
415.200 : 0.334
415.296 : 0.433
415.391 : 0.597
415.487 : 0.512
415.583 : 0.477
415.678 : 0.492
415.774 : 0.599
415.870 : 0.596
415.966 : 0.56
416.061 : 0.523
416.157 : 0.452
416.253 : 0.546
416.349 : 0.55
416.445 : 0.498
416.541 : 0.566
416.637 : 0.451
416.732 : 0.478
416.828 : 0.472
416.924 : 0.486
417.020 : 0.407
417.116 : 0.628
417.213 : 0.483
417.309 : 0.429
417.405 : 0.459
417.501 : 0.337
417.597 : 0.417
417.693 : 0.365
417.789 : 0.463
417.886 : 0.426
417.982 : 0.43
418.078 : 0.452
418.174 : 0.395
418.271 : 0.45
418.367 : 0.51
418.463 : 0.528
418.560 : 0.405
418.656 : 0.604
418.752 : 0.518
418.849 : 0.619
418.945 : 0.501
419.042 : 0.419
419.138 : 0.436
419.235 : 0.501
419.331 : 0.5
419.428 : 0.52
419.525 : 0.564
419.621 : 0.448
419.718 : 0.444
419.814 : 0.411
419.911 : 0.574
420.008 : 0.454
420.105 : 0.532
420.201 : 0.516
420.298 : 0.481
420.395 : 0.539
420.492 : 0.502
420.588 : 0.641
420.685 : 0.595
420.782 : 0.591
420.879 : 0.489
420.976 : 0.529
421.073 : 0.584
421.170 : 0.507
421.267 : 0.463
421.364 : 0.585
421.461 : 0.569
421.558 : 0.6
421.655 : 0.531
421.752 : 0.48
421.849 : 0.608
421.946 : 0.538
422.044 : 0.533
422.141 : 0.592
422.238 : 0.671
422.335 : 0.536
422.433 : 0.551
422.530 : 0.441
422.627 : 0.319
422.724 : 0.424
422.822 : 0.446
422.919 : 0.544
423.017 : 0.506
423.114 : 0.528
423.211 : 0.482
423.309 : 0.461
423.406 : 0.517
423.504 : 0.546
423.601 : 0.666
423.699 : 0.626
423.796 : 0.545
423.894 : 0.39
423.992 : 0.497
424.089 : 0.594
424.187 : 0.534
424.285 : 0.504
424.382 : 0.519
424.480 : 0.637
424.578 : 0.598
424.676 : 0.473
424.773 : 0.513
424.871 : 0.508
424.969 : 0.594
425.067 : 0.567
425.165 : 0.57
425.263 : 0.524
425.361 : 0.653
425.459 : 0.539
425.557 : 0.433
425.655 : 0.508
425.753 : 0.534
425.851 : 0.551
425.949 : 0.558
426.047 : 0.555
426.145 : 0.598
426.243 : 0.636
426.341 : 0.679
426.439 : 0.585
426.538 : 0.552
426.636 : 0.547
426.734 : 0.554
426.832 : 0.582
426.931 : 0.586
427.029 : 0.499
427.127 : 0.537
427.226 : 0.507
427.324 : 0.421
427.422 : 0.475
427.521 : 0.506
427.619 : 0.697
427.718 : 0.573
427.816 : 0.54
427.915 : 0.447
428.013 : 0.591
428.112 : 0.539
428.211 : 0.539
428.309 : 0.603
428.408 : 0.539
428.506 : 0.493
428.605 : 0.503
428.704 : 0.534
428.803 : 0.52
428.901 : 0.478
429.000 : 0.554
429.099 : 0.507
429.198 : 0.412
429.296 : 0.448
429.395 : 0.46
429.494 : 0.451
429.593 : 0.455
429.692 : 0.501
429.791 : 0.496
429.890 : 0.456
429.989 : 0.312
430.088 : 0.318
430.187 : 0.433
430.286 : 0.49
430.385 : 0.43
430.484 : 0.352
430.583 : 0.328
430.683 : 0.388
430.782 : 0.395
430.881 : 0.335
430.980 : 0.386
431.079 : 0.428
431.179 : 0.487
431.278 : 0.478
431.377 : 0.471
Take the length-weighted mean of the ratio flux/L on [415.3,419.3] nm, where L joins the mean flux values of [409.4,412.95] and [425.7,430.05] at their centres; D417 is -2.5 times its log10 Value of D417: 0.06 mag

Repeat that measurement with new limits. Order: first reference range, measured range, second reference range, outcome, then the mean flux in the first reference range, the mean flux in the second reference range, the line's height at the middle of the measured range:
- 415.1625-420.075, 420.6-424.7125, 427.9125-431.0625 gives -0.13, 0.485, 0.459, 0.474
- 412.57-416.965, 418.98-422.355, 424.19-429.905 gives -0.02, 0.499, 0.534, 0.516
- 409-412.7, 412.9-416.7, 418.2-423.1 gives 0.04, 0.515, 0.516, 0.515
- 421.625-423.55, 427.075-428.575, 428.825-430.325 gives -0.14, 0.512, 0.453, 0.468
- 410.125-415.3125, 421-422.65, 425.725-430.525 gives -0.07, 0.493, 0.513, 0.505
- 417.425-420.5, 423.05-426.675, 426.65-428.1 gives -0.06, 0.476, 0.537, 0.519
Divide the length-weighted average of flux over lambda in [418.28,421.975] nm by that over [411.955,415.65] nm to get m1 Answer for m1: 1.1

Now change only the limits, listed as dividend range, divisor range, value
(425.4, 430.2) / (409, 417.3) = 1.03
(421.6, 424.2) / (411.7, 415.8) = 1.06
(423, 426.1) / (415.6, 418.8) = 1.11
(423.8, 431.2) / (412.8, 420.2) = 1.04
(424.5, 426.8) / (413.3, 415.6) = 1.13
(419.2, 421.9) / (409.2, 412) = 1.03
